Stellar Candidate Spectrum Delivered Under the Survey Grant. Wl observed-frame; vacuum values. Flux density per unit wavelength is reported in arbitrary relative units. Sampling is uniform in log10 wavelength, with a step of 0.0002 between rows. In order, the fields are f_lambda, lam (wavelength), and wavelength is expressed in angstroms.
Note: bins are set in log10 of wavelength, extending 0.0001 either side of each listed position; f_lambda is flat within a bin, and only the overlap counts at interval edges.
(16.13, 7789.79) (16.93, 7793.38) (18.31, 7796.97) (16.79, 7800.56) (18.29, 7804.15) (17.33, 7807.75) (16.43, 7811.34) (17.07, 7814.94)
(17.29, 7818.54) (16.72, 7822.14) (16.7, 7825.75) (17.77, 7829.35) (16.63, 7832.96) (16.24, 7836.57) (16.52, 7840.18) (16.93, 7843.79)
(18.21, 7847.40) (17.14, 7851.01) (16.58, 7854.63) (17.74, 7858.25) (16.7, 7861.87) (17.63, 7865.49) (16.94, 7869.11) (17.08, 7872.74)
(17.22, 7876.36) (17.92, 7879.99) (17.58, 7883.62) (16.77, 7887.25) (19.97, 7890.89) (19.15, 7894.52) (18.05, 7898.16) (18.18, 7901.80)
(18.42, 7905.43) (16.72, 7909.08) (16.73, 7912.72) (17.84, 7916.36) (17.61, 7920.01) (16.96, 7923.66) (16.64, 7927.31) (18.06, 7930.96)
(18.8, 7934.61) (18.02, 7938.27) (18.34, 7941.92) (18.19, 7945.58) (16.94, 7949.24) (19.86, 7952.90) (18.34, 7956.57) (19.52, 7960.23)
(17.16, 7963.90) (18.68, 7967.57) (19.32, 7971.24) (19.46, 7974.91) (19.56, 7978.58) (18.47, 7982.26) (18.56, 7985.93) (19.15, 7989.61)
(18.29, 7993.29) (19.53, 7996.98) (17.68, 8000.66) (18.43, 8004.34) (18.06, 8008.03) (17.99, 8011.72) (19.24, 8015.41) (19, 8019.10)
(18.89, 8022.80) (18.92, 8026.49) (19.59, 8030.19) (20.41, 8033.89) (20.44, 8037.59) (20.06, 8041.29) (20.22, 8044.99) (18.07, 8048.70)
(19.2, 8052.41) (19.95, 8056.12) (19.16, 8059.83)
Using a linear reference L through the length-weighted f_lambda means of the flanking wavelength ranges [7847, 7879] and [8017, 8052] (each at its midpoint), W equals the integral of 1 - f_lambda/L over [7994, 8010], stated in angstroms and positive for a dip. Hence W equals 0.5 angstroms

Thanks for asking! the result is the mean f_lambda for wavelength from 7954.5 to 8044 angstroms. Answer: 19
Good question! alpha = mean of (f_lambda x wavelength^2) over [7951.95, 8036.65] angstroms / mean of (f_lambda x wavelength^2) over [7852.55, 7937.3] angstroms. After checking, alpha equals 1.10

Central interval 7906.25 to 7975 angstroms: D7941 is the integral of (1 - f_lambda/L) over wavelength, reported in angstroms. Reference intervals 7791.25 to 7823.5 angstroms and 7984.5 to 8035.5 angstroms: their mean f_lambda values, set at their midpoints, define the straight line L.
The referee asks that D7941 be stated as 1.0 angstroms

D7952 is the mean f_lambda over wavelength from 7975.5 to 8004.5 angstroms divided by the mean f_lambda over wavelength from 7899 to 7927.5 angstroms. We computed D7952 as 1.1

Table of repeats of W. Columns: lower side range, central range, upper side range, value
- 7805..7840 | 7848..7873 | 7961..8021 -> 0.2 angstroms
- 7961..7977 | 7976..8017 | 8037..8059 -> 0.8 angstroms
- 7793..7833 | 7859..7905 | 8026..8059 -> 0.4 angstroms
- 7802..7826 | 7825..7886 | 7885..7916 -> 1.4 angstroms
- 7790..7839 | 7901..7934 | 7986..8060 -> 1.1 angstroms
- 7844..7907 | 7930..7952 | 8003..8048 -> 0.3 angstroms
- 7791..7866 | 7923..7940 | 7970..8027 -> 0.4 angstroms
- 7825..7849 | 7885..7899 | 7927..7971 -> -0.7 angstroms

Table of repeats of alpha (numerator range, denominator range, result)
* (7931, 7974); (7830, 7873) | 1.11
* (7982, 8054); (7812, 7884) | 1.16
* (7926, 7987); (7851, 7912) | 1.07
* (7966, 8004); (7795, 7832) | 1.14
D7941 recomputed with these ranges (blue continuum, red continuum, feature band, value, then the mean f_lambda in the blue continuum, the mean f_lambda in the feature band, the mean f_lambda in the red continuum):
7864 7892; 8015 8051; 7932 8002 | 0.2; 17.6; 18.6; 19.5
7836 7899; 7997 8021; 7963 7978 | -0.5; 17.5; 18.8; 18.5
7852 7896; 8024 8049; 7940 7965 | 0.4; 17.6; 18.4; 19.8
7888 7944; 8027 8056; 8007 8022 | 0.5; 17.9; 18.6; 19.7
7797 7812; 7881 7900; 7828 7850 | 0.9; 17.4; 17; 18.3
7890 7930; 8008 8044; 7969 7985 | -0.4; 17.8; 19.2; 19.3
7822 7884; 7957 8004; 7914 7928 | 0.5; 17.1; 17.3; 18.8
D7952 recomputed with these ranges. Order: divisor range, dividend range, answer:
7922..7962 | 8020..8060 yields 1.08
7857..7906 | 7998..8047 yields 1.08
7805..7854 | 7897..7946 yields 1.04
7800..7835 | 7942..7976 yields 1.09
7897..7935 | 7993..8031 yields 1.06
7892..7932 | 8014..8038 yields 1.10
